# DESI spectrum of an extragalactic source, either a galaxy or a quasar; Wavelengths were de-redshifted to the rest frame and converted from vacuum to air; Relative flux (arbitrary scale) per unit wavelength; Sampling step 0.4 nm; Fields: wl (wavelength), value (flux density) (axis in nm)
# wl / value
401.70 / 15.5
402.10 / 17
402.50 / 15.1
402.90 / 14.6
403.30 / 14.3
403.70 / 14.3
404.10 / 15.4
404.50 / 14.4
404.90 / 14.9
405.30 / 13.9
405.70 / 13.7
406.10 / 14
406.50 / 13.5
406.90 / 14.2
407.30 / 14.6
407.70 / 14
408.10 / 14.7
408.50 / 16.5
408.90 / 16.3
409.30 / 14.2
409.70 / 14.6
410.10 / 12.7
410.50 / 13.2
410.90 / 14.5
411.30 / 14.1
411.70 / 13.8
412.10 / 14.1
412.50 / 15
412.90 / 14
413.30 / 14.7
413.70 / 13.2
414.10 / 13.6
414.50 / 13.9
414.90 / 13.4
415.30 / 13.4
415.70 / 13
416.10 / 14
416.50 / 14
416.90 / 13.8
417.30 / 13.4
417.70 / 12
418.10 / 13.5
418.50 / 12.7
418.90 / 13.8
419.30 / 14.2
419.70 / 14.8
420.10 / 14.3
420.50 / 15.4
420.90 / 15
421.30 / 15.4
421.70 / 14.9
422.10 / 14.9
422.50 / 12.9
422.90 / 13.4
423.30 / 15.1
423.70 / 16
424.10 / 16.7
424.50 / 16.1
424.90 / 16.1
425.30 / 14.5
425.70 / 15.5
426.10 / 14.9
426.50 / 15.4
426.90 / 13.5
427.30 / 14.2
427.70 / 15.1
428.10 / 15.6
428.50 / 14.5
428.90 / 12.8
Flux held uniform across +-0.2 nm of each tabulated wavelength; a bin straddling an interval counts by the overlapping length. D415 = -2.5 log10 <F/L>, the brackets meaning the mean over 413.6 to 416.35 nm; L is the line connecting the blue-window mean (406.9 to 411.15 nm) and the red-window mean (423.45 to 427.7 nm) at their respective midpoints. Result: 0.10 mag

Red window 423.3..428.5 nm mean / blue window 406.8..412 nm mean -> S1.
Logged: 1.1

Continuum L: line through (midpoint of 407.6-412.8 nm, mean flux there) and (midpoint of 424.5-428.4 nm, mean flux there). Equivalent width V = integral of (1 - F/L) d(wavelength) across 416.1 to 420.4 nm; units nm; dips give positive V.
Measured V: 0.30 nm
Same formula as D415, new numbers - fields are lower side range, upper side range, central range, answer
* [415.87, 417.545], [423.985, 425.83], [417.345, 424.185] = 0.029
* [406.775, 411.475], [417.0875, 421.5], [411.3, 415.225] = 0.026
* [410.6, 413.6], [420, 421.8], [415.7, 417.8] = 0.092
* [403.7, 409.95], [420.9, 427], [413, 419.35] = 0.099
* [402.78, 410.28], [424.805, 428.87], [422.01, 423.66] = 0.040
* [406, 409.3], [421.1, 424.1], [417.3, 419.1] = 0.135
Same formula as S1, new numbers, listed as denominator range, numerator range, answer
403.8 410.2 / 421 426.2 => 1.04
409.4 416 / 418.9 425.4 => 1.08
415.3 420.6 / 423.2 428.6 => 1.11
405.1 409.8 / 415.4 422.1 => 0.97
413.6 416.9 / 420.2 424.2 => 1.10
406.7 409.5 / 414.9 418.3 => 0.90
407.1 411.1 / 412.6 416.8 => 0.95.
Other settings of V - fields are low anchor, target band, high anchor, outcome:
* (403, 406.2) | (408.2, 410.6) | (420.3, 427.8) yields -0.02 nm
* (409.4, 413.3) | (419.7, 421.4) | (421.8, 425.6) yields -0.02 nm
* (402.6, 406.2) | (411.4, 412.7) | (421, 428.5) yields 0.03 nm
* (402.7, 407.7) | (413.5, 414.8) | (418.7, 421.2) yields 0.08 nm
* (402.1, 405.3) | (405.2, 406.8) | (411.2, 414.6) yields 0.09 nm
